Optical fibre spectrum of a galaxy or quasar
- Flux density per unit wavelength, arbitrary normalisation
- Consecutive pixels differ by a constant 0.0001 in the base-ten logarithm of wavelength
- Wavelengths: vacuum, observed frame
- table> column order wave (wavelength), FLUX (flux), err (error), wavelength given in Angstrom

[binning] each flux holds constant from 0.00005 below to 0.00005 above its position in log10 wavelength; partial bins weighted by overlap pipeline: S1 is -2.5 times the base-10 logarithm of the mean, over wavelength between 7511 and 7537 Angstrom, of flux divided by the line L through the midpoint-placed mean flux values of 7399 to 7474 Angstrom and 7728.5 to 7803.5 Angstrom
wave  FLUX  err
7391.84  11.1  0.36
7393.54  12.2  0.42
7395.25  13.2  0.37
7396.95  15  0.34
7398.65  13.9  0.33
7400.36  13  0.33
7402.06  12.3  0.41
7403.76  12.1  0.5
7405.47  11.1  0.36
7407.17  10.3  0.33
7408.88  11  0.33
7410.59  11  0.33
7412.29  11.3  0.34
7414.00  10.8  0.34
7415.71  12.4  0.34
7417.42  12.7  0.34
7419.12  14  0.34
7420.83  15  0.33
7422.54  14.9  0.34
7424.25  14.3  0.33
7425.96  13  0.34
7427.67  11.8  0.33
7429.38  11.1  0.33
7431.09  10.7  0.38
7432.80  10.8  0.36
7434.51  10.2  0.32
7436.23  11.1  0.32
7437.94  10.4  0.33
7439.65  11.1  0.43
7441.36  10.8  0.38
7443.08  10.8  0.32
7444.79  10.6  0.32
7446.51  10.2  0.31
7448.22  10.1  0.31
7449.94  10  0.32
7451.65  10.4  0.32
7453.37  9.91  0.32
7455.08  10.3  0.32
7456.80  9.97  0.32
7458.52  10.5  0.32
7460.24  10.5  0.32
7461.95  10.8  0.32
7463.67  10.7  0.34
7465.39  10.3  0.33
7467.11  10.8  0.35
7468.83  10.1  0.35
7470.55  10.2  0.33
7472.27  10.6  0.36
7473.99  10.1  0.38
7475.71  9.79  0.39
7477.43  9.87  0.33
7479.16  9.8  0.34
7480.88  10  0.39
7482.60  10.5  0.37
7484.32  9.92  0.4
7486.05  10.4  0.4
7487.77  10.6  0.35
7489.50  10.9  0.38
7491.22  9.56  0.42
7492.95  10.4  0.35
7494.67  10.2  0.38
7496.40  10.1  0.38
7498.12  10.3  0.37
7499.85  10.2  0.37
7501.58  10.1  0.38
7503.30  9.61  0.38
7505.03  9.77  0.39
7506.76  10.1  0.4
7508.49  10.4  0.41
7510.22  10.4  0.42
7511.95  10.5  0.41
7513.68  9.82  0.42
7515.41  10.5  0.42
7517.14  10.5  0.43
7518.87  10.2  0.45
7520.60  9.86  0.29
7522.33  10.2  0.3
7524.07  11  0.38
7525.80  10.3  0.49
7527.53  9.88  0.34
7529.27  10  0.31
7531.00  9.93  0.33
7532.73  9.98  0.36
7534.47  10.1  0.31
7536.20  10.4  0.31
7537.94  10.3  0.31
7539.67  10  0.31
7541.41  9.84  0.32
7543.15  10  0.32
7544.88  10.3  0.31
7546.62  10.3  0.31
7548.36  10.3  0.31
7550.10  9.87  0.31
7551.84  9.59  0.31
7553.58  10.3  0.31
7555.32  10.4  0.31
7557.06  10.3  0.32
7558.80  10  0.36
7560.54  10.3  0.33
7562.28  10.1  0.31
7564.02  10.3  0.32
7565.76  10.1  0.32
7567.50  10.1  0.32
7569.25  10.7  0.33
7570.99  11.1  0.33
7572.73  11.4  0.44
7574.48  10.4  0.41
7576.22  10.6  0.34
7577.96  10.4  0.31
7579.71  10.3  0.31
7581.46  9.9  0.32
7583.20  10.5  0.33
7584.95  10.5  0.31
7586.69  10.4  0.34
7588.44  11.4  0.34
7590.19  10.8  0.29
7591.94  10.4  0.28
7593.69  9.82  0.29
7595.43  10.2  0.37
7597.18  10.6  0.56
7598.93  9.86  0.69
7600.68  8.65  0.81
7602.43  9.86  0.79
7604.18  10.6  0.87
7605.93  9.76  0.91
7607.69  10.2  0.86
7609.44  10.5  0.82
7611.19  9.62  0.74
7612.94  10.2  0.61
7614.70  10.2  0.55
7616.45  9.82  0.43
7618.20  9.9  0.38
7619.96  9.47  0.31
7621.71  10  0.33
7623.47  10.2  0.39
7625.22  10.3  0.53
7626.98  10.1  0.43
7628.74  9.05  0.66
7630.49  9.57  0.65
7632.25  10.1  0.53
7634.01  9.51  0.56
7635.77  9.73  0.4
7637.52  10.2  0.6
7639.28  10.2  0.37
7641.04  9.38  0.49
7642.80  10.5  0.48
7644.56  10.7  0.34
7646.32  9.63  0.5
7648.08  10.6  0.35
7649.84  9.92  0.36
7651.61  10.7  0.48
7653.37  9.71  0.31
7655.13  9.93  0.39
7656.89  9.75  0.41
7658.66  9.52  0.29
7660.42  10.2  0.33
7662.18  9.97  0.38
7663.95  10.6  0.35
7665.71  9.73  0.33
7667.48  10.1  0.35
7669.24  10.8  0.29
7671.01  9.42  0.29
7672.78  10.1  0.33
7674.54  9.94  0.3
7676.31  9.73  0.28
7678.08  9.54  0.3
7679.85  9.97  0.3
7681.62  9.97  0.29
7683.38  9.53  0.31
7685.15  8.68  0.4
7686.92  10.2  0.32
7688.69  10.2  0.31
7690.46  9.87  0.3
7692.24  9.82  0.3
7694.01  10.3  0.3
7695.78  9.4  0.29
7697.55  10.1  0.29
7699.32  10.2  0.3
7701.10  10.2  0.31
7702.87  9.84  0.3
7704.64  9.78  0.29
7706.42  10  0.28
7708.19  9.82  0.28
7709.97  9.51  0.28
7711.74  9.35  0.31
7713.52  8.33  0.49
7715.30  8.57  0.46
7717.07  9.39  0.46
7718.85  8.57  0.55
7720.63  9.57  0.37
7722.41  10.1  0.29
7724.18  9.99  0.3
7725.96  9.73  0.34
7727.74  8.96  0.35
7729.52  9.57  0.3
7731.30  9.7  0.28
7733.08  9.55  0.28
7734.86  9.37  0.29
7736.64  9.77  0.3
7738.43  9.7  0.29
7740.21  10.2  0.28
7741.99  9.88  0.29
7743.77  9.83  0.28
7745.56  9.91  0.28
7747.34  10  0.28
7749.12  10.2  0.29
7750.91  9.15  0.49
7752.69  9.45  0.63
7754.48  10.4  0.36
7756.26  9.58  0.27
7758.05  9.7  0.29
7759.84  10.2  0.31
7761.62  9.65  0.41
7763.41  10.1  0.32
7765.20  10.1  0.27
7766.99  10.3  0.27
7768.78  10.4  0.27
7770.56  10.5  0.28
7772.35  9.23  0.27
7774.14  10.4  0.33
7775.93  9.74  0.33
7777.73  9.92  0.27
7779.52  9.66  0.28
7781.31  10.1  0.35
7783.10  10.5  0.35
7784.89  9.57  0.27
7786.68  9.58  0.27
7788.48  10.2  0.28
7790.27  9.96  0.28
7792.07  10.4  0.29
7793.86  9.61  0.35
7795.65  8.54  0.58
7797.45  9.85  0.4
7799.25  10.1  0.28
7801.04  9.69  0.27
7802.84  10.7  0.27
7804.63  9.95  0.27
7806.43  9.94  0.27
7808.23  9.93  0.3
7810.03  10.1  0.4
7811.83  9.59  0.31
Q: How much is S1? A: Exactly 0.07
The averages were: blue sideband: 11.3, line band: 10.2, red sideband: 9.88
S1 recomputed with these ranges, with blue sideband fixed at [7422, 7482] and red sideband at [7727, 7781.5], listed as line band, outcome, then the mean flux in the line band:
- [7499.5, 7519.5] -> 0.04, 10.2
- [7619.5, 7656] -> 0.02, 9.98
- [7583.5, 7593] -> -0.03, 10.7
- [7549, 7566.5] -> 0.03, 10.1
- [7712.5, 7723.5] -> 0.10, 9.11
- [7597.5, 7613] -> 0.04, 9.93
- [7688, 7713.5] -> 0.02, 9.83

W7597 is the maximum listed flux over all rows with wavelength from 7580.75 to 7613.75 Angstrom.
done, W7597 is 11.4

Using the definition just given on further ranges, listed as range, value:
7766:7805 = 10.7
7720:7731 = 10.1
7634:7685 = 10.8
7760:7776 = 10.5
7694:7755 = 10.4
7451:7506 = 10.9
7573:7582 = 10.6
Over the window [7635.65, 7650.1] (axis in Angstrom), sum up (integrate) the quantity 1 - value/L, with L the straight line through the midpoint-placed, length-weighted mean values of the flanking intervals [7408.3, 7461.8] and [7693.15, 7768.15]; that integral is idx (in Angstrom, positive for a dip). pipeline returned 0.1 Angstrom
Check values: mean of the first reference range 11.3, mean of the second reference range 9.72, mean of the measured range 10.1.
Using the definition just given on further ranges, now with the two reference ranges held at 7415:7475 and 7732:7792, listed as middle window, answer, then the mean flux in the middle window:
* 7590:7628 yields 1.8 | 10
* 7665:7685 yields 0.8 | 9.85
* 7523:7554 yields 1.9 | 10.1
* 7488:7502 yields 0.9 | 10.2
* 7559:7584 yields 0.6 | 10.4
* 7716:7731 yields 0.9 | 9.49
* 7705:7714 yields 0.6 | 9.47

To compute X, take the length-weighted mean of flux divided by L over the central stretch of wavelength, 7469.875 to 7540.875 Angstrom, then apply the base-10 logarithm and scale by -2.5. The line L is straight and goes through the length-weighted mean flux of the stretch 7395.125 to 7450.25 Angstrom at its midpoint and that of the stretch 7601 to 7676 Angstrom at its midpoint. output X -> 0.10 mag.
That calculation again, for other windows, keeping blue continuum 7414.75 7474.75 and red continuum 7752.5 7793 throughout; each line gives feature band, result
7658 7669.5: 0.03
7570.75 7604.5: 0.03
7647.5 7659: 0.04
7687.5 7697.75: 0.04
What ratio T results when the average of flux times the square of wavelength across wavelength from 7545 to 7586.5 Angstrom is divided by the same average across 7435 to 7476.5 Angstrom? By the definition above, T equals 1.02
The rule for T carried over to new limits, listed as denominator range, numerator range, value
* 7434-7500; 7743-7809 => 1.04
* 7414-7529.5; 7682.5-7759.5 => 0.97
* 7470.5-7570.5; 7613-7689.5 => 1.01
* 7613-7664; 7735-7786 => 1.03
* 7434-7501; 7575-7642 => 1.01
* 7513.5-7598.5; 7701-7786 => 0.99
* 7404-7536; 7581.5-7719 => 0.97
